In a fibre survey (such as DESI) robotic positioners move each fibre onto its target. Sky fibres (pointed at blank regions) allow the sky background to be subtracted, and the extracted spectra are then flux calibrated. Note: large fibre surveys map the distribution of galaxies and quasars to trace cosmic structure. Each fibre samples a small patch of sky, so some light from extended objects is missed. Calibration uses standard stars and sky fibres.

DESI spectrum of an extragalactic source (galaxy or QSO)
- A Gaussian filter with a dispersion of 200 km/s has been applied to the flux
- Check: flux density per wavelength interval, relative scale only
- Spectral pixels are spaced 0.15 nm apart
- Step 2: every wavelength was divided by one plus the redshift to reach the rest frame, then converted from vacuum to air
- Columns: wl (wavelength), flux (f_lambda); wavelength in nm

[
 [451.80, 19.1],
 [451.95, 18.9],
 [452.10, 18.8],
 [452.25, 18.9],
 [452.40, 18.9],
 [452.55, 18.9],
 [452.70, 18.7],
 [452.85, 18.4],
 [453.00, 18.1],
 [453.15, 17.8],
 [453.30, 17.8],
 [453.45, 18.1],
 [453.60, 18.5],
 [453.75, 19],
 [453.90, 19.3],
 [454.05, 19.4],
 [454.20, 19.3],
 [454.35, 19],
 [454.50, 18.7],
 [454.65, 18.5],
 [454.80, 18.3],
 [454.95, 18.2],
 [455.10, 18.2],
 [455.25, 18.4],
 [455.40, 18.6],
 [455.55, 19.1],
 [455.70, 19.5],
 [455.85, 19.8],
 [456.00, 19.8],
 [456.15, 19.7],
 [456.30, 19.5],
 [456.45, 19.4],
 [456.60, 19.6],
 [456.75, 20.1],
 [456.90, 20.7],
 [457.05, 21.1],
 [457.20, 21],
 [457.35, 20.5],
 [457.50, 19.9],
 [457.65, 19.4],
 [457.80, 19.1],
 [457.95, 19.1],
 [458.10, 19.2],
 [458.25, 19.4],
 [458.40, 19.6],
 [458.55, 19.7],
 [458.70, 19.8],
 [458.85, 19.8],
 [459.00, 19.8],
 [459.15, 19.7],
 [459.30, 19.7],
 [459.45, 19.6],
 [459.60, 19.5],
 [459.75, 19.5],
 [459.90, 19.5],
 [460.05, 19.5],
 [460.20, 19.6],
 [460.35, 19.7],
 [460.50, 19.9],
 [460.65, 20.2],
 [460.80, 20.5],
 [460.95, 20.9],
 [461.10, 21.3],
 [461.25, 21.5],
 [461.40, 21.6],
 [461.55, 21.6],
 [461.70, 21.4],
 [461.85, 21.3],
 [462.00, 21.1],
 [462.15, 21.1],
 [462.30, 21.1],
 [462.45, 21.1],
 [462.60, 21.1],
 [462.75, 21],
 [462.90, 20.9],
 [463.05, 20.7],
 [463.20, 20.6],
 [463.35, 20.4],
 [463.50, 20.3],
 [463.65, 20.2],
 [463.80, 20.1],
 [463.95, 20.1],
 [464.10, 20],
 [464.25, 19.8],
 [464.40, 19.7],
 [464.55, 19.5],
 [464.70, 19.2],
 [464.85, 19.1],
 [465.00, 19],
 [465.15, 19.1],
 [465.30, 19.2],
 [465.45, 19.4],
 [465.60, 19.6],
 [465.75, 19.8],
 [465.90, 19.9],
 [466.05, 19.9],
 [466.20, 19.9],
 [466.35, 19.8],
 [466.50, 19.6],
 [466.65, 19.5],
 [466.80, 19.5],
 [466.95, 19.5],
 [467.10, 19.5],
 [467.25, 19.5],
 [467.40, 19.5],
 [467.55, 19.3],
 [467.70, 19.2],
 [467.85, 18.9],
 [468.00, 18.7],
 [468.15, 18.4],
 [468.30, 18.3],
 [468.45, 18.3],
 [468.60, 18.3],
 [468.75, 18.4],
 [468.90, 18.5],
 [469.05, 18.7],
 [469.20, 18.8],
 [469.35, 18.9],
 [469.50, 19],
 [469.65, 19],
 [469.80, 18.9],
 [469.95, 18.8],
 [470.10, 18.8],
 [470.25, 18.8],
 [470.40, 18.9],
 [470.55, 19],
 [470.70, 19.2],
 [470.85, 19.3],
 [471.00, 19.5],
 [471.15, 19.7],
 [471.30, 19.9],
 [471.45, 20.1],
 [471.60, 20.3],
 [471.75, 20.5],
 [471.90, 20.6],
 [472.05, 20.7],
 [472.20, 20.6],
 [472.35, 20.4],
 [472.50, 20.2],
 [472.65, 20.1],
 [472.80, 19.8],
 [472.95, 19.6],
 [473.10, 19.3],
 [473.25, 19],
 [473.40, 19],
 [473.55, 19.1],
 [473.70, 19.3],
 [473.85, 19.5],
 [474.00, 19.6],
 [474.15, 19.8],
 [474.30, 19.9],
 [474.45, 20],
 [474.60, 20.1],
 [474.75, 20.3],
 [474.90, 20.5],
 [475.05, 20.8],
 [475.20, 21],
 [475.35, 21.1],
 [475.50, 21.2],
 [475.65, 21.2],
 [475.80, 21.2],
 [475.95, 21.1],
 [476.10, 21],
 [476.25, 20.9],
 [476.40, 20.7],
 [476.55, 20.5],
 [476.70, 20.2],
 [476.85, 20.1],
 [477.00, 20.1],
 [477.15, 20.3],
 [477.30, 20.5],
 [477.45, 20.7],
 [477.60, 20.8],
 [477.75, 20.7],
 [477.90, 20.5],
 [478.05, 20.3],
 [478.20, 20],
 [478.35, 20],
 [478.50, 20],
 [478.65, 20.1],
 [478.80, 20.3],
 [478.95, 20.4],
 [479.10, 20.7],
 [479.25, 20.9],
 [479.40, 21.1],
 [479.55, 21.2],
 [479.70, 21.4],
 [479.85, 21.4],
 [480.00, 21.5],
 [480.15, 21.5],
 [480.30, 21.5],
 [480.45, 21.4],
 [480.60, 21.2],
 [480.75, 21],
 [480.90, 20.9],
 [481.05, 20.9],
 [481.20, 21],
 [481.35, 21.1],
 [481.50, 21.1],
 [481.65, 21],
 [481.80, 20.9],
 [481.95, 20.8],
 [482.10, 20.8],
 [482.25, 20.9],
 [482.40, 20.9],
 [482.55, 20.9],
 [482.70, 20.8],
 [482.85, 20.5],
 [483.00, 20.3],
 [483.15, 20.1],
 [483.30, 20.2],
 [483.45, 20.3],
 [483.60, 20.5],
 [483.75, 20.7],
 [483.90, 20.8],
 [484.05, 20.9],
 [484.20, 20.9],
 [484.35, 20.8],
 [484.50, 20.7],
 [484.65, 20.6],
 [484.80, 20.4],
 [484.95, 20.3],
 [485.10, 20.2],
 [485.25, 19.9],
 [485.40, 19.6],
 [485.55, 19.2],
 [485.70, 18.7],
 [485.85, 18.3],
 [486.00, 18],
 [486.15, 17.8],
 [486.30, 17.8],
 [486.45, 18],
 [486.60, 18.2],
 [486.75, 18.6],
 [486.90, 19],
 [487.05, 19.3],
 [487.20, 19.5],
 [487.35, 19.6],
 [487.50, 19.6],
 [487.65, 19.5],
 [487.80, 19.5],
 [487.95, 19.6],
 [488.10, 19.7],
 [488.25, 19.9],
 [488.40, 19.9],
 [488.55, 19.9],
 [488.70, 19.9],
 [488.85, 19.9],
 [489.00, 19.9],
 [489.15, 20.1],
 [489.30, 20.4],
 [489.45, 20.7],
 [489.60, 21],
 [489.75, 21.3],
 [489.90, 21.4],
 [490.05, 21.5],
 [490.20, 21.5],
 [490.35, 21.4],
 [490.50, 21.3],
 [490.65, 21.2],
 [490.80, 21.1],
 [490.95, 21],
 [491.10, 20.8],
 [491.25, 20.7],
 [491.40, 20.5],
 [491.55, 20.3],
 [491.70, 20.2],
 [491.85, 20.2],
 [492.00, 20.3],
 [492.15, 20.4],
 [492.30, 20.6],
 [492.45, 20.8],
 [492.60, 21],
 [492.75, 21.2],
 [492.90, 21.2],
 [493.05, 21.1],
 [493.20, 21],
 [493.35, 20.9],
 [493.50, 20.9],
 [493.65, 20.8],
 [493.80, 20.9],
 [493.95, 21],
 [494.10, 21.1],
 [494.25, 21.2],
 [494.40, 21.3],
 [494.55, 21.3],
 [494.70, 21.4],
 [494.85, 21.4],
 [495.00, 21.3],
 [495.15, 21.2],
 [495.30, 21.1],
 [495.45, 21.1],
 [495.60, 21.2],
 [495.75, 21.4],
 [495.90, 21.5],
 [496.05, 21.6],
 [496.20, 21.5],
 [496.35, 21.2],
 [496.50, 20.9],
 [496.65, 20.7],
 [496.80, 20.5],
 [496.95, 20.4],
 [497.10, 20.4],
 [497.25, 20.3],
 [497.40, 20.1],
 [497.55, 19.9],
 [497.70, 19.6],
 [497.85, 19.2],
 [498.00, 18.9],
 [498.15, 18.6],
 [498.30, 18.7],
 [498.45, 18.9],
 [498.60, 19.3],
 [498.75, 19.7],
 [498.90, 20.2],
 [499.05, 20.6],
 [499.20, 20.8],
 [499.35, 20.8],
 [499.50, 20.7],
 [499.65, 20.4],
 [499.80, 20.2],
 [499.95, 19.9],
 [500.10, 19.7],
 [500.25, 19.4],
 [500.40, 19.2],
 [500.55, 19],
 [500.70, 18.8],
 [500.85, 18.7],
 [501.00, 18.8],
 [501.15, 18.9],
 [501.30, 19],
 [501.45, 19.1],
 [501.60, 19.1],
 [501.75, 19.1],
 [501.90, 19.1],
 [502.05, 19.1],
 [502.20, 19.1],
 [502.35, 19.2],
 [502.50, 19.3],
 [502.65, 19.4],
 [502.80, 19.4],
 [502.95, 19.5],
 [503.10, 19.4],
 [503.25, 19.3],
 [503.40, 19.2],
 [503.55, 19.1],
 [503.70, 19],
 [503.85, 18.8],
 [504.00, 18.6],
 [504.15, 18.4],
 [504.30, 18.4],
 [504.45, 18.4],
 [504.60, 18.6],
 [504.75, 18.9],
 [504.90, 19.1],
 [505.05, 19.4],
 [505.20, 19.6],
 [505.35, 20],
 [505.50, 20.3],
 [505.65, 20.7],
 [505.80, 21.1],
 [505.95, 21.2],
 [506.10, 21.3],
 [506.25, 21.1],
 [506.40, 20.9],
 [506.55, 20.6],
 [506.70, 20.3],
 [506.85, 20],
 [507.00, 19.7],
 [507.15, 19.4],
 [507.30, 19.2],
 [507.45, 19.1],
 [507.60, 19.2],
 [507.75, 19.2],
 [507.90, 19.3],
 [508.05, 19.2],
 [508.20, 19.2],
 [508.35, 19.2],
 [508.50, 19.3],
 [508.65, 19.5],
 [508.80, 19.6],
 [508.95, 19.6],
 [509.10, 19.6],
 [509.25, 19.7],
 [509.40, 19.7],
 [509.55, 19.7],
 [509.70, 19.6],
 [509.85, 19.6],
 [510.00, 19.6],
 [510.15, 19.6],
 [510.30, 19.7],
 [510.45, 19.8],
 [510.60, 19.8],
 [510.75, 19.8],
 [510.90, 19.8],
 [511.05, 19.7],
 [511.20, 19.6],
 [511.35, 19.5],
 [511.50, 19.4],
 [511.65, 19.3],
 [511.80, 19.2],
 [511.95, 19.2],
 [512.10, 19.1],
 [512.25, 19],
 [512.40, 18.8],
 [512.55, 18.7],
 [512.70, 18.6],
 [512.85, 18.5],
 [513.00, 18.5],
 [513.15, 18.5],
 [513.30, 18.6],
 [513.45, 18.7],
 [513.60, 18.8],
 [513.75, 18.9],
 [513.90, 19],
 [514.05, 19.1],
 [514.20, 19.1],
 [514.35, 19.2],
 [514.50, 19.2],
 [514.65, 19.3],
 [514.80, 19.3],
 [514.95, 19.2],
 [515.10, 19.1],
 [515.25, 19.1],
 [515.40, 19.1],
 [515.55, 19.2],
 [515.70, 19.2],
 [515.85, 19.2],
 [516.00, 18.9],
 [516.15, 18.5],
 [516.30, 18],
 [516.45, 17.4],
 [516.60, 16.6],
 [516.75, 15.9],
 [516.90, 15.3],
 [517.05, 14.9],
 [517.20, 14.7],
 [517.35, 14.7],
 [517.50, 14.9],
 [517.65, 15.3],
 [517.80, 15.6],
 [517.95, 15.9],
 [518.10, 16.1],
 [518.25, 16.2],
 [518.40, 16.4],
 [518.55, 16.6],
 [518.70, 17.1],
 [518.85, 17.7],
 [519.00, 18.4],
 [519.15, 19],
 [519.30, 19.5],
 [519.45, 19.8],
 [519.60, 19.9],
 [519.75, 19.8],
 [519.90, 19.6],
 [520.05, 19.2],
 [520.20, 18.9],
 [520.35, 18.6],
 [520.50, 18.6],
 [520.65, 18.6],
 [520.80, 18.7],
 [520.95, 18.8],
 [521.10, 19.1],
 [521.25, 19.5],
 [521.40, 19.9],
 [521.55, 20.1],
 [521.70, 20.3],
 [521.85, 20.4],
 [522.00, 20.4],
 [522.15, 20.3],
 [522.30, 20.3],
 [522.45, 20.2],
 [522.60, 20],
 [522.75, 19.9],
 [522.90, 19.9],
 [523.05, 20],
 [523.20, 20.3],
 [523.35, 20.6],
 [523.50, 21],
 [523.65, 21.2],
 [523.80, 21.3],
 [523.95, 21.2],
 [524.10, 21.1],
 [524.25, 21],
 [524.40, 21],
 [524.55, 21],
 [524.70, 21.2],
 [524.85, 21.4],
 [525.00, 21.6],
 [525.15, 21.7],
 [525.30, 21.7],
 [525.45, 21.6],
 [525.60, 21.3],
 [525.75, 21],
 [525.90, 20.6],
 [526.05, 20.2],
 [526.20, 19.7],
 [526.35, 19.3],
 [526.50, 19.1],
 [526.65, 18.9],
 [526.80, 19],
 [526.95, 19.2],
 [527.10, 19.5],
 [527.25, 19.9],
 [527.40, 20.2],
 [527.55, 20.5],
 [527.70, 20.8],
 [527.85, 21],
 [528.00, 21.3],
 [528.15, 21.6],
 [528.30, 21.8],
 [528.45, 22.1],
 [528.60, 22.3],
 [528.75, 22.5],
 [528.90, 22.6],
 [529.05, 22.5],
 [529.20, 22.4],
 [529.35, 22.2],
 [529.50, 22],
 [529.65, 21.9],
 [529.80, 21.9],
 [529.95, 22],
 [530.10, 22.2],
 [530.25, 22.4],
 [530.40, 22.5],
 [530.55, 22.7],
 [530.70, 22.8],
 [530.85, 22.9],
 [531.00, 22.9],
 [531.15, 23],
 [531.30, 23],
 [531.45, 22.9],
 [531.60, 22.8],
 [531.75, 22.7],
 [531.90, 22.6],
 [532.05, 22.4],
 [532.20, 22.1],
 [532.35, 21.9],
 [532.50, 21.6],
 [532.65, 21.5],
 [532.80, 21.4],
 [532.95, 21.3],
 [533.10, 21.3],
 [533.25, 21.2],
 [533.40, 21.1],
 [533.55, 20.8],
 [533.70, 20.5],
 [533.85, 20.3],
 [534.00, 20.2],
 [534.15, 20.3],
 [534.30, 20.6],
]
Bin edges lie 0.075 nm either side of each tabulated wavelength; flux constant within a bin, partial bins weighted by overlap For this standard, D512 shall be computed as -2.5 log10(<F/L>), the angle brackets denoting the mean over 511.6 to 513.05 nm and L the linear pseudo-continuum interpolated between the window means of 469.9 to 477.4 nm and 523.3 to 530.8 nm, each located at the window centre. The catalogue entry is 0.11 mag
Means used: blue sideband 20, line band 18.9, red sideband 21.2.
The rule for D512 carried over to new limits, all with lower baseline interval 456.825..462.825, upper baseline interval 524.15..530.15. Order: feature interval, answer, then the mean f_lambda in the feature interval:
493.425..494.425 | -0.02 mag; 21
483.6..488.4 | 0.06 mag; 19.6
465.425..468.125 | 0.05 mag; 19.5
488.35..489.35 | 0.03 mag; 20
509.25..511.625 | 0.07 mag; 19.7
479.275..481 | -0.04 mag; 21.3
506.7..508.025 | 0.08 mag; 19.4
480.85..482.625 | -0.02 mag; 20.9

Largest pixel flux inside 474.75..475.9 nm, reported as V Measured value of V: 21.2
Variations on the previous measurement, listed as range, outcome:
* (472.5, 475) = 20.5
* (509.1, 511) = 19.8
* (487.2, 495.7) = 21.5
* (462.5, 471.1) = 21.1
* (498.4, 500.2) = 20.8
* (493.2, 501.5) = 21.6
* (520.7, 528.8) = 22.5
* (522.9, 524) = 21.3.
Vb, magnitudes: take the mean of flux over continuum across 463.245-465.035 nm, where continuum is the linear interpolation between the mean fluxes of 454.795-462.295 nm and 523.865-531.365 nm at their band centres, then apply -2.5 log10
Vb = 0.012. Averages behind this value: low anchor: 19.9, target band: 19.8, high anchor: 21.4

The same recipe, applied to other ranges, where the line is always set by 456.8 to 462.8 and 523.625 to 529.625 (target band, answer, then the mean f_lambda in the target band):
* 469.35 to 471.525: 0.066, 19.2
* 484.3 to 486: 0.041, 19.8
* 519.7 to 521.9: 0.088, 19.3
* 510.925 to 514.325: 0.101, 19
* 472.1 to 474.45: 0.039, 19.7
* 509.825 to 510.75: 0.061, 19.7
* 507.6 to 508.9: 0.081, 19.3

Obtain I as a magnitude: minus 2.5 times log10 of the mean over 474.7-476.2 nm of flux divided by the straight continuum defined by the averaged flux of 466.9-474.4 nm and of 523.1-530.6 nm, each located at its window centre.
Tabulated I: -0.08 mag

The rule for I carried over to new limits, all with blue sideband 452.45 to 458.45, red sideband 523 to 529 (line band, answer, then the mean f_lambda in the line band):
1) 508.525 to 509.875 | 0.045 mag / 19.6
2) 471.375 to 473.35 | -0.028 mag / 20.1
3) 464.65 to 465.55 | 0.012 mag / 19.2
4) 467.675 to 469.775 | 0.046 mag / 18.7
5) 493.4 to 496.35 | -0.059 mag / 21.2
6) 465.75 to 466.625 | -0.021 mag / 19.8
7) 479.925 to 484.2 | -0.057 mag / 20.9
